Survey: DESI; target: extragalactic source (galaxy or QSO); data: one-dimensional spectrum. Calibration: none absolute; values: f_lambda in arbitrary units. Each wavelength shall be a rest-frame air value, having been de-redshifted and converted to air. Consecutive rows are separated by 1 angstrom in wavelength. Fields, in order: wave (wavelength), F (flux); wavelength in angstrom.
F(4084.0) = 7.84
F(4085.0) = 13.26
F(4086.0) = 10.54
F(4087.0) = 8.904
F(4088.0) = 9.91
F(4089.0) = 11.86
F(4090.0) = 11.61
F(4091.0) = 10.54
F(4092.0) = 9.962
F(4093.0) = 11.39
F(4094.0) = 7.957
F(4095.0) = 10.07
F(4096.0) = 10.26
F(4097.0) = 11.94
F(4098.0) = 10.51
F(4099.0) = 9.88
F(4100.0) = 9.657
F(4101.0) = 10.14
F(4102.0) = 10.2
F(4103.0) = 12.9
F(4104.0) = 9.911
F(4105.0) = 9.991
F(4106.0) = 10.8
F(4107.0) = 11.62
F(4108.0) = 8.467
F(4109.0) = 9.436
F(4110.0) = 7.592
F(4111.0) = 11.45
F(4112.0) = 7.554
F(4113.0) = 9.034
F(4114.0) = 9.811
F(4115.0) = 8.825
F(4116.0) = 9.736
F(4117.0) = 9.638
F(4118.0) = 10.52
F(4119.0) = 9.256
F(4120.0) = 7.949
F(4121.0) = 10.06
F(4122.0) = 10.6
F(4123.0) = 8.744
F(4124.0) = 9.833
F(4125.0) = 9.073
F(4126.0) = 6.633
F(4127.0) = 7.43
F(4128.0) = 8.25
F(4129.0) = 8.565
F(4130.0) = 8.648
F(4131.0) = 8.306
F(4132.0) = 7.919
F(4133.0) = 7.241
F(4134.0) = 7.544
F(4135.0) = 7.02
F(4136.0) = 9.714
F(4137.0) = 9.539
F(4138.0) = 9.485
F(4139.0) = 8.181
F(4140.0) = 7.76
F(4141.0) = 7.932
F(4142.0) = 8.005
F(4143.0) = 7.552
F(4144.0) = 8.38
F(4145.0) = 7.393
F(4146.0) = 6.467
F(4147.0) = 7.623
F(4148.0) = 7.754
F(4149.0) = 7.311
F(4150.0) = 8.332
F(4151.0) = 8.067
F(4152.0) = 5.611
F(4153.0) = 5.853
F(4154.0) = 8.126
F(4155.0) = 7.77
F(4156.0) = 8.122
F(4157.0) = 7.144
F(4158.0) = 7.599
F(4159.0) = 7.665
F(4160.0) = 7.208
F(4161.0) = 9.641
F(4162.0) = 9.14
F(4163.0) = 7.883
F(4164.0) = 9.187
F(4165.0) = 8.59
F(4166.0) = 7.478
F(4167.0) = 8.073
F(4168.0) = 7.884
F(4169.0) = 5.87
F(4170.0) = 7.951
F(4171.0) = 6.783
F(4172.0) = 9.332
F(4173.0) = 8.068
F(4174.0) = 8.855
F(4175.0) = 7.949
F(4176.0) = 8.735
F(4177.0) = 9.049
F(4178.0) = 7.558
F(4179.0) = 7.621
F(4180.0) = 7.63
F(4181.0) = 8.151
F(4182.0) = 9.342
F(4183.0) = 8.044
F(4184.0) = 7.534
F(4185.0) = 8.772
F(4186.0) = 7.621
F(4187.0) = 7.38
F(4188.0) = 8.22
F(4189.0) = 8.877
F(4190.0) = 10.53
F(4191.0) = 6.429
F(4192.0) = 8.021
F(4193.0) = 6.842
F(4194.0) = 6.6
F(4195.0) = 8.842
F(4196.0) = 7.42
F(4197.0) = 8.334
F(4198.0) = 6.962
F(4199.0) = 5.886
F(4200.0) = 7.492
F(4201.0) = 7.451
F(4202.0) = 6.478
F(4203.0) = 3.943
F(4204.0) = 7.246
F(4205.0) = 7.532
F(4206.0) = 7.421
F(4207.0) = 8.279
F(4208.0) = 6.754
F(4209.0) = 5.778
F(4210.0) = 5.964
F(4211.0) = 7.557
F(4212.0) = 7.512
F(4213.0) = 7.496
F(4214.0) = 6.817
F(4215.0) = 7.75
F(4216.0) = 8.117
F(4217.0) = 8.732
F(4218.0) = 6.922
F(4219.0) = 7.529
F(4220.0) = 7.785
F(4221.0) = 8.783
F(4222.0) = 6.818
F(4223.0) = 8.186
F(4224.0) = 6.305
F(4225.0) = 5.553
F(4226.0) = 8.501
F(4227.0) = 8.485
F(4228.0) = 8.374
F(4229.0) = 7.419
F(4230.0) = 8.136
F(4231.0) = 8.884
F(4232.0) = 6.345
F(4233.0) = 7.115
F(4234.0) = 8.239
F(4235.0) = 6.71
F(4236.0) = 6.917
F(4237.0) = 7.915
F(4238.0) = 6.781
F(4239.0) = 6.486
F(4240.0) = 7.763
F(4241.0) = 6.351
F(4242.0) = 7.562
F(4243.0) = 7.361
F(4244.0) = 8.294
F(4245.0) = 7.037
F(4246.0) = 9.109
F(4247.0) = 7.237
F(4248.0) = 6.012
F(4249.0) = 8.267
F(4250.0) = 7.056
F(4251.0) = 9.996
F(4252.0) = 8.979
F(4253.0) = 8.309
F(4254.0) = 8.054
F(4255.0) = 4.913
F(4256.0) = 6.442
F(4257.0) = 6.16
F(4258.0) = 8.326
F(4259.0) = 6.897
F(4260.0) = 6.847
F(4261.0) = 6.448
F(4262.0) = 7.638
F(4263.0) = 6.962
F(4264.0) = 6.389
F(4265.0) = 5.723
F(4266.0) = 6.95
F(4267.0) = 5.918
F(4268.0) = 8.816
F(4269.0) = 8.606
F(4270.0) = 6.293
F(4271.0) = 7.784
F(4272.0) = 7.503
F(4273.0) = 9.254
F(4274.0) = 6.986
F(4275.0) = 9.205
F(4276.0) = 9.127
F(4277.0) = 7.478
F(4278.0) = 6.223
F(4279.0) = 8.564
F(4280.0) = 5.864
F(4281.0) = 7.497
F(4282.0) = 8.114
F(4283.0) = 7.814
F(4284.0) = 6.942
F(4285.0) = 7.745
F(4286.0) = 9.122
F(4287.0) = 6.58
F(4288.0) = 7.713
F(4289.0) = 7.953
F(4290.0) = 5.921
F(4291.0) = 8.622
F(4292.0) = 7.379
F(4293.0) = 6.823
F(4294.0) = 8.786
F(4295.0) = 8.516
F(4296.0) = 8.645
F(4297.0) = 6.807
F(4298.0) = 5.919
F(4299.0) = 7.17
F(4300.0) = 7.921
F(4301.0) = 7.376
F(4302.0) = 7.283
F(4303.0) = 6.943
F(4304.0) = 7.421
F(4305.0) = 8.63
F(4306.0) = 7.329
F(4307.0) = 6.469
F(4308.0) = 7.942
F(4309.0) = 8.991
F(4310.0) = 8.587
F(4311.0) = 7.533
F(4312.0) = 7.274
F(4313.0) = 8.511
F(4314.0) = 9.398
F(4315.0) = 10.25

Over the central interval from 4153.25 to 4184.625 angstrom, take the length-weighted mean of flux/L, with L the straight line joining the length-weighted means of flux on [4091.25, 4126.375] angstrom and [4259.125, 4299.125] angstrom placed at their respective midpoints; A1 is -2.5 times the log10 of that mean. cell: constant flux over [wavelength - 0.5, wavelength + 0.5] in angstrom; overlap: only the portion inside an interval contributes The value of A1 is 0.12 mag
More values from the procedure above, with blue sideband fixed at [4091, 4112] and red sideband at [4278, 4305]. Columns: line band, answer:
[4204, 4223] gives 0.16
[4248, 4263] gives 0.09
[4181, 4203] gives 0.16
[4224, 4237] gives 0.11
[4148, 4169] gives 0.20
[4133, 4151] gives 0.20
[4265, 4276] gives 0.01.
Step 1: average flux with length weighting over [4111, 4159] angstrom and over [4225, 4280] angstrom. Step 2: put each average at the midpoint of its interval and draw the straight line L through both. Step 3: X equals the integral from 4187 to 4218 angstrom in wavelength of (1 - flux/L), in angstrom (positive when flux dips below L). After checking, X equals 1.8 angstrom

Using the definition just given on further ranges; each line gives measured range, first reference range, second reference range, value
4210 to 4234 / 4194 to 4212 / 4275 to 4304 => -1.5 angstrom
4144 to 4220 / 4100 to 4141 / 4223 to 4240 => 4.8 angstrom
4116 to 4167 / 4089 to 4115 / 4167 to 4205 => 4.4 angstrom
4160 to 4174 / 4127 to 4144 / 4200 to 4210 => -1.1 angstrom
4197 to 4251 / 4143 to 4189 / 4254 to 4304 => 2.0 angstrom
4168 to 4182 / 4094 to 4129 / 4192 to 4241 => 0.3 angstrom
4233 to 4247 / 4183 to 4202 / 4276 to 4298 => 0.4 angstrom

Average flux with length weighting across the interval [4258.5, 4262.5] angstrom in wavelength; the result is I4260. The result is 6.96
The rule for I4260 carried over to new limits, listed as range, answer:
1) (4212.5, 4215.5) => 7.35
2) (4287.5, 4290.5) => 7.2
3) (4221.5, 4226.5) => 7.07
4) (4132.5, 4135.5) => 7.27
